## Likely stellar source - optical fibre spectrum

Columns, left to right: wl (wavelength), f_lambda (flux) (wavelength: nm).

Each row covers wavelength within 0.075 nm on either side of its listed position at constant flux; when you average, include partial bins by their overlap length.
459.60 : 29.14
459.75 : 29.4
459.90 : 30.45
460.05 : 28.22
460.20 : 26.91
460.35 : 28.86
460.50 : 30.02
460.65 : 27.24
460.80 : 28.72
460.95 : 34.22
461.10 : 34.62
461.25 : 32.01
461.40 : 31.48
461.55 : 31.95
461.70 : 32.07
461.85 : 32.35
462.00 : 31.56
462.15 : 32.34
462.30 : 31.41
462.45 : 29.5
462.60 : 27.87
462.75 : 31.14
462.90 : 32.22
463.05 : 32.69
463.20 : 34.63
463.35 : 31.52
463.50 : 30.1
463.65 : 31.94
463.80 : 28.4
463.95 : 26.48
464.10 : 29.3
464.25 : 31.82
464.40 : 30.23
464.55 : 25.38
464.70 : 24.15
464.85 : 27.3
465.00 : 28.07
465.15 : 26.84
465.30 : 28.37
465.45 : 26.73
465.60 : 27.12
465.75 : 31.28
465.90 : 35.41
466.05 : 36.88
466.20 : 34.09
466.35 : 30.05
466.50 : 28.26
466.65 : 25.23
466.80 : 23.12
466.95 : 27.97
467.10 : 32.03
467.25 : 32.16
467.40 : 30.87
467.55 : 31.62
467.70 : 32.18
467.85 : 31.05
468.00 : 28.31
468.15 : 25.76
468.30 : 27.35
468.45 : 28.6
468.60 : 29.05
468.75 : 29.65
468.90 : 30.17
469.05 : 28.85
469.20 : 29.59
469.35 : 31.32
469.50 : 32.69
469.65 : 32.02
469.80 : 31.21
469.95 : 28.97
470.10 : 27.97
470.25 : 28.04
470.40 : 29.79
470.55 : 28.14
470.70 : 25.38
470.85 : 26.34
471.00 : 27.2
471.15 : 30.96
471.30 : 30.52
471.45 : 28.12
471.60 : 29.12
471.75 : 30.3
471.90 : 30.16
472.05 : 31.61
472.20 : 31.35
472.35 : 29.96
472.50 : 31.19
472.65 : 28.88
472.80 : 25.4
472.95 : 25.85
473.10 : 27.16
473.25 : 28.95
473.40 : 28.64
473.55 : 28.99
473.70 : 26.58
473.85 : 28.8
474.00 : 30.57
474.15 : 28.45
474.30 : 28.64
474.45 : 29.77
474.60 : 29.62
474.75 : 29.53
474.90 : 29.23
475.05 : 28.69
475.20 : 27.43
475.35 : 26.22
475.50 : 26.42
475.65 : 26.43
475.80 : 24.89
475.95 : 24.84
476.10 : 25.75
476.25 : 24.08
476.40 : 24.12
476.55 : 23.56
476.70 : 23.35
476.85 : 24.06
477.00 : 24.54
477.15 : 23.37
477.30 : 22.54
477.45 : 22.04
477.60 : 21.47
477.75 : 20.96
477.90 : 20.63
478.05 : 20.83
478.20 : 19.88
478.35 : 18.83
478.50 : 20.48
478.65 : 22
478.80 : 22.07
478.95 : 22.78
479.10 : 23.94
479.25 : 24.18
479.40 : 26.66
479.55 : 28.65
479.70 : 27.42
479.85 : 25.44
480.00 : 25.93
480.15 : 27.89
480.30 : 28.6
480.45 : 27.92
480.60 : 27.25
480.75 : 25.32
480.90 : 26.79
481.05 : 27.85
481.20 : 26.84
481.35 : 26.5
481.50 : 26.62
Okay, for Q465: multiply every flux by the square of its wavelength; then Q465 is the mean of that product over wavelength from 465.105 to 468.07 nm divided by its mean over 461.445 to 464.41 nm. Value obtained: 1.0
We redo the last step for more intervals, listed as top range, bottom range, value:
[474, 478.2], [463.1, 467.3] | 0.90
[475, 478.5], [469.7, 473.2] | 0.83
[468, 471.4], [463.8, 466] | 1.04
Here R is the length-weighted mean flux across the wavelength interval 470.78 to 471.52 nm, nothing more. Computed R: 28.6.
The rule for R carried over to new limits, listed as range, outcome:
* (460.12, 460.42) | 27.9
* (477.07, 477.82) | 22.1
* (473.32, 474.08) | 28.7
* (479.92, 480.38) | 27.5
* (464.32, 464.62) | 27.9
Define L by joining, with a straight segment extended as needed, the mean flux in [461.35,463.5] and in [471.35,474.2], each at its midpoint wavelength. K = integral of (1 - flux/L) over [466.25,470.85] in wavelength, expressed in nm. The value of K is 0.12 nm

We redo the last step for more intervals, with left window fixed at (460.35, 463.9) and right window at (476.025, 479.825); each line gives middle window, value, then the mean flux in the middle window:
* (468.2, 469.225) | -0.040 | 28.9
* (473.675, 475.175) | -0.245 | 29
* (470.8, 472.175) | -0.159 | 29.5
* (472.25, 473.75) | -0.150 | 28.2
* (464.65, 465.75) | 0.087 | 27.3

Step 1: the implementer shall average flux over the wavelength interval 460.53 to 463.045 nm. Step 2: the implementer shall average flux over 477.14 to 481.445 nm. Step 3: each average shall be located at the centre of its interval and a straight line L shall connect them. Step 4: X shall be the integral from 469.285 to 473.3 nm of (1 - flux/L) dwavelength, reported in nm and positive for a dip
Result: -0.24 nm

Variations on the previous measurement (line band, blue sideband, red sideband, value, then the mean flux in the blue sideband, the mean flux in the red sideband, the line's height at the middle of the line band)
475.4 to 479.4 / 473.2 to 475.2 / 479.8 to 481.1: 0.70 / 28.9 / 27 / 27.9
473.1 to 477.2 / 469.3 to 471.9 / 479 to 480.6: 0.16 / 29.3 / 26.6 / 28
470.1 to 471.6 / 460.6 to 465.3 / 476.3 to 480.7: -0.07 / 30.3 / 23.9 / 27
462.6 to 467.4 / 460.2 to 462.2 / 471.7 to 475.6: 0.12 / 31.2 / 28.8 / 30.4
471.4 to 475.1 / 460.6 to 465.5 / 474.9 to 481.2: -0.37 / 30.2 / 24.6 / 26.4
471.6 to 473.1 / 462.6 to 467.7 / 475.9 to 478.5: -0.22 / 29.8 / 22.6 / 25.5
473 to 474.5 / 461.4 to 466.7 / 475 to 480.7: -0.14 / 30.2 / 24.4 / 26.1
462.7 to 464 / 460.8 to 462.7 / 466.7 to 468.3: 0.00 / 31.7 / 29.3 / 31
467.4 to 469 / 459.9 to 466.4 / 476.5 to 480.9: -0.07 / 30.3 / 23.9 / 28.2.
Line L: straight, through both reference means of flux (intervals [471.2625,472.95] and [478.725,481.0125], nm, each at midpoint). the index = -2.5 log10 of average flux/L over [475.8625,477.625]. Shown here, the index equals 0.16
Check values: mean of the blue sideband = 29.5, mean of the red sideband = 26.1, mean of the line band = 23.7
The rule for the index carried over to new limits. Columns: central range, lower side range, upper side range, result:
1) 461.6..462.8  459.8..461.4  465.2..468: -0.031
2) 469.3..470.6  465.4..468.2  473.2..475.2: -0.016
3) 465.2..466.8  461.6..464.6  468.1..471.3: 0.001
